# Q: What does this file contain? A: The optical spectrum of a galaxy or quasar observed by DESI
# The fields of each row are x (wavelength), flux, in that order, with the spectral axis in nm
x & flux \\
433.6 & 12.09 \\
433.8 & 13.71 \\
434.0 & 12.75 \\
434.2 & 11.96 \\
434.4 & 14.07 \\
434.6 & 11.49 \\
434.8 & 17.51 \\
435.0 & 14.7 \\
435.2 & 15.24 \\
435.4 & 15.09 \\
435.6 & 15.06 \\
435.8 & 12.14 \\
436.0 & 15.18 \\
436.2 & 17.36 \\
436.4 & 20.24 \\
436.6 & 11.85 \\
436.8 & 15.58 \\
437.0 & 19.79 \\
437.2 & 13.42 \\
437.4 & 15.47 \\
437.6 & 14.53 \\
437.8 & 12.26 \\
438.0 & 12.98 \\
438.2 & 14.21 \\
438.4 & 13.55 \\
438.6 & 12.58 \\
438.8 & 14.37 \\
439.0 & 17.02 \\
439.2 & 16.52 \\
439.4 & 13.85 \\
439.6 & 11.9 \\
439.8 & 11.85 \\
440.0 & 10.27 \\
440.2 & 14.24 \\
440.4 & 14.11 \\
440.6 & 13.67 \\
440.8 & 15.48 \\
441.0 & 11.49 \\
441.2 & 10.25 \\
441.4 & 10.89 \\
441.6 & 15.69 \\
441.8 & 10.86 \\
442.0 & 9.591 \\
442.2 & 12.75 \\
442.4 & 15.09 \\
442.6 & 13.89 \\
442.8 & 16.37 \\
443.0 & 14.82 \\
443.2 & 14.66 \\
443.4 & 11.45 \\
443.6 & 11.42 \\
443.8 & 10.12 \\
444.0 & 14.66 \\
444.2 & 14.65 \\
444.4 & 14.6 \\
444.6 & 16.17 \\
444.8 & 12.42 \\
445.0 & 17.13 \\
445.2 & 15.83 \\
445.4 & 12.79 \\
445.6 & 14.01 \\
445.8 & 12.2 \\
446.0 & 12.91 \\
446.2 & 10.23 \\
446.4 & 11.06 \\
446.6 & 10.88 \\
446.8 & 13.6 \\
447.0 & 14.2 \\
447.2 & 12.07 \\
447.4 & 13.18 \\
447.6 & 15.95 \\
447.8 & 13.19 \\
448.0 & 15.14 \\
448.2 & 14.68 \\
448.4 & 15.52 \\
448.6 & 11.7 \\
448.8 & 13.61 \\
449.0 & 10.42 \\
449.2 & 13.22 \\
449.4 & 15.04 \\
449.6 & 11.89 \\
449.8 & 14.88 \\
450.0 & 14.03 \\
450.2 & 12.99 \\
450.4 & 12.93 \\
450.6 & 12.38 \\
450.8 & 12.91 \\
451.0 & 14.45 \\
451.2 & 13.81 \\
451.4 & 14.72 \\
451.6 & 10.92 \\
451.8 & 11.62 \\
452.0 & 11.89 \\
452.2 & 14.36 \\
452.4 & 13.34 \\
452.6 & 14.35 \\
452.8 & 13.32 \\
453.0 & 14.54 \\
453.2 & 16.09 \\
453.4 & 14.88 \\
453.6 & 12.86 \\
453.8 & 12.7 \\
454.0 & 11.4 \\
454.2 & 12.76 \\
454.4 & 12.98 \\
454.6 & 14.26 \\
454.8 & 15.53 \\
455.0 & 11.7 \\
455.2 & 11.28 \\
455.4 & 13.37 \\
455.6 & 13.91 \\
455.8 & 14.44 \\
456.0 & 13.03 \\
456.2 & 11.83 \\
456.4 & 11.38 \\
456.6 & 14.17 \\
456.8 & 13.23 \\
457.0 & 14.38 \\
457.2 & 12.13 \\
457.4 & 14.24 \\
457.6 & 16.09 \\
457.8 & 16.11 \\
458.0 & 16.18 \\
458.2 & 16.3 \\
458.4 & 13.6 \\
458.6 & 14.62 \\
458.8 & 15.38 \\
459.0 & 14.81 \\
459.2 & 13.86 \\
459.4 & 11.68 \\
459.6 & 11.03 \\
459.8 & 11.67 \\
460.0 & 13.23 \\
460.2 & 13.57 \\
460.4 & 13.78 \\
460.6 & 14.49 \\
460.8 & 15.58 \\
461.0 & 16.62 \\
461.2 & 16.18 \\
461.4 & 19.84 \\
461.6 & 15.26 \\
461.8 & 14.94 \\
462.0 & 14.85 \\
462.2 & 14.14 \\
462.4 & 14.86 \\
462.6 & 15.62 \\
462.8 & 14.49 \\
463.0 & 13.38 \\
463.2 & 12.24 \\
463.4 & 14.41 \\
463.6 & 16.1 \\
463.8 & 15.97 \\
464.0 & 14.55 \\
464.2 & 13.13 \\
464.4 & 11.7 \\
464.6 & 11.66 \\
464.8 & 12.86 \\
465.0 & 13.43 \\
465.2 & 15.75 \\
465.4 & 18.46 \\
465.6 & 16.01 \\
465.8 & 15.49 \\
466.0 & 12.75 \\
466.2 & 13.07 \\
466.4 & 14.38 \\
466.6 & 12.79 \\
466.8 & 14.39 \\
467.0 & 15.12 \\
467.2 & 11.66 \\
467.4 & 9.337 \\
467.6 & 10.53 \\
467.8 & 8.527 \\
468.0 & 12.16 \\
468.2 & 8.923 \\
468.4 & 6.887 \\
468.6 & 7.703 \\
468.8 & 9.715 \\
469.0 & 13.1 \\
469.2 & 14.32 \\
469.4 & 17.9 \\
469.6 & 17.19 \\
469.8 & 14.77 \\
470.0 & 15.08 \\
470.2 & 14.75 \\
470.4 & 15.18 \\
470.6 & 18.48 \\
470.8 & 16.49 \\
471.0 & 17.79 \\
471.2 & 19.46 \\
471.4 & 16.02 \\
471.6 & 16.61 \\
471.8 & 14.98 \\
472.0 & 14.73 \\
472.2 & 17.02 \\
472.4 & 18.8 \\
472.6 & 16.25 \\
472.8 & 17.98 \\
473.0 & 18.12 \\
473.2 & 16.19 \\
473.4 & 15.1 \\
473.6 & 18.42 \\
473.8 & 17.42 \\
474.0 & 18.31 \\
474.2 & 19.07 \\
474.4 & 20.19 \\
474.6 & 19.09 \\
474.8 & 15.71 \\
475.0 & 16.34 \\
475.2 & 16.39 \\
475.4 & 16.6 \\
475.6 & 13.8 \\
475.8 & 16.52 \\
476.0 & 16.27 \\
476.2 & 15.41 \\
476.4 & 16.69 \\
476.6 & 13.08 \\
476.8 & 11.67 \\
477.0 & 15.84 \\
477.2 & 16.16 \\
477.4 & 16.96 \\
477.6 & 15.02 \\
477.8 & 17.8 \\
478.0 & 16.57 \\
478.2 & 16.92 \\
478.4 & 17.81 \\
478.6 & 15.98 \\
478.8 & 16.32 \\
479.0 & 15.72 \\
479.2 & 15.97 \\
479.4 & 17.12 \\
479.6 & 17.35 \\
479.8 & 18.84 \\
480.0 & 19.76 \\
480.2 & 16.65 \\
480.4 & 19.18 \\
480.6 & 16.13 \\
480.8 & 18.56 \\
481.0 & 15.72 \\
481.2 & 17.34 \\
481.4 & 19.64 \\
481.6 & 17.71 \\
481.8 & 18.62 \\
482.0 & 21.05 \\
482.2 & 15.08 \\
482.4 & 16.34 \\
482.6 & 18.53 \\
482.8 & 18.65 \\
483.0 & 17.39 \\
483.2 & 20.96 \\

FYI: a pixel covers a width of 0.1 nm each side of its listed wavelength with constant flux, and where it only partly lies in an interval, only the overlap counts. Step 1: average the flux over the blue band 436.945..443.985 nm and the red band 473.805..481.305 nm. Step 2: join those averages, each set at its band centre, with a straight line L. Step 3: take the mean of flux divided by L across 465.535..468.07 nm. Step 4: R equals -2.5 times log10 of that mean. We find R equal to 0.23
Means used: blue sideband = 13.4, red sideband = 16.7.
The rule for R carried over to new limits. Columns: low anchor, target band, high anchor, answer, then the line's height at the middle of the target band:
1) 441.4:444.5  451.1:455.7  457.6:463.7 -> 0.06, 14.1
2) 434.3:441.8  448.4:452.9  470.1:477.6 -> 0.14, 15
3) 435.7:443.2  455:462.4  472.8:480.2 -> 0.09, 15.4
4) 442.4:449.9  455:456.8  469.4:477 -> 0.14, 14.6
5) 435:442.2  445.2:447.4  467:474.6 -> 0.13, 14.2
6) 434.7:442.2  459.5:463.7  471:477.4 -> 0.08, 15.7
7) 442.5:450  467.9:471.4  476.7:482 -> 0.14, 16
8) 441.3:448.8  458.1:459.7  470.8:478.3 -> 0.08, 14.9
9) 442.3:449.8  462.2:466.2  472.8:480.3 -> 0.08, 15.4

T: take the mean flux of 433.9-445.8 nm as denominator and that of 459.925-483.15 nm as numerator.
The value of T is 1.12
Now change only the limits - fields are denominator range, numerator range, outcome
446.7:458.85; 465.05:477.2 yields 1.11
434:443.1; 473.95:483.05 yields 1.21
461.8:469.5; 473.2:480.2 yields 1.26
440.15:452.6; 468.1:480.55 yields 1.21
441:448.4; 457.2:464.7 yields 1.09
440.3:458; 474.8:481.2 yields 1.23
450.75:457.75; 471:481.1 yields 1.25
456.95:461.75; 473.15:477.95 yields 1.12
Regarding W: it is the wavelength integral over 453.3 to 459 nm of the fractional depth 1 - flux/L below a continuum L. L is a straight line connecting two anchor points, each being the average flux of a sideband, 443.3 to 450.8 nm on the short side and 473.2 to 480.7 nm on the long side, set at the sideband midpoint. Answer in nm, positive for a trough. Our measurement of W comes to 0.238 nm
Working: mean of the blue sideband 13.3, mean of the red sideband 16.7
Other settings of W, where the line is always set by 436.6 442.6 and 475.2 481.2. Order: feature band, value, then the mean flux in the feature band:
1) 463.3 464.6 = 0.11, 14.1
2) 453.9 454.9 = 0.09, 13.4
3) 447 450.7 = 0.19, 13.5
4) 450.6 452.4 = 0.17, 13.1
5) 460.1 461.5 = -0.05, 15.7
